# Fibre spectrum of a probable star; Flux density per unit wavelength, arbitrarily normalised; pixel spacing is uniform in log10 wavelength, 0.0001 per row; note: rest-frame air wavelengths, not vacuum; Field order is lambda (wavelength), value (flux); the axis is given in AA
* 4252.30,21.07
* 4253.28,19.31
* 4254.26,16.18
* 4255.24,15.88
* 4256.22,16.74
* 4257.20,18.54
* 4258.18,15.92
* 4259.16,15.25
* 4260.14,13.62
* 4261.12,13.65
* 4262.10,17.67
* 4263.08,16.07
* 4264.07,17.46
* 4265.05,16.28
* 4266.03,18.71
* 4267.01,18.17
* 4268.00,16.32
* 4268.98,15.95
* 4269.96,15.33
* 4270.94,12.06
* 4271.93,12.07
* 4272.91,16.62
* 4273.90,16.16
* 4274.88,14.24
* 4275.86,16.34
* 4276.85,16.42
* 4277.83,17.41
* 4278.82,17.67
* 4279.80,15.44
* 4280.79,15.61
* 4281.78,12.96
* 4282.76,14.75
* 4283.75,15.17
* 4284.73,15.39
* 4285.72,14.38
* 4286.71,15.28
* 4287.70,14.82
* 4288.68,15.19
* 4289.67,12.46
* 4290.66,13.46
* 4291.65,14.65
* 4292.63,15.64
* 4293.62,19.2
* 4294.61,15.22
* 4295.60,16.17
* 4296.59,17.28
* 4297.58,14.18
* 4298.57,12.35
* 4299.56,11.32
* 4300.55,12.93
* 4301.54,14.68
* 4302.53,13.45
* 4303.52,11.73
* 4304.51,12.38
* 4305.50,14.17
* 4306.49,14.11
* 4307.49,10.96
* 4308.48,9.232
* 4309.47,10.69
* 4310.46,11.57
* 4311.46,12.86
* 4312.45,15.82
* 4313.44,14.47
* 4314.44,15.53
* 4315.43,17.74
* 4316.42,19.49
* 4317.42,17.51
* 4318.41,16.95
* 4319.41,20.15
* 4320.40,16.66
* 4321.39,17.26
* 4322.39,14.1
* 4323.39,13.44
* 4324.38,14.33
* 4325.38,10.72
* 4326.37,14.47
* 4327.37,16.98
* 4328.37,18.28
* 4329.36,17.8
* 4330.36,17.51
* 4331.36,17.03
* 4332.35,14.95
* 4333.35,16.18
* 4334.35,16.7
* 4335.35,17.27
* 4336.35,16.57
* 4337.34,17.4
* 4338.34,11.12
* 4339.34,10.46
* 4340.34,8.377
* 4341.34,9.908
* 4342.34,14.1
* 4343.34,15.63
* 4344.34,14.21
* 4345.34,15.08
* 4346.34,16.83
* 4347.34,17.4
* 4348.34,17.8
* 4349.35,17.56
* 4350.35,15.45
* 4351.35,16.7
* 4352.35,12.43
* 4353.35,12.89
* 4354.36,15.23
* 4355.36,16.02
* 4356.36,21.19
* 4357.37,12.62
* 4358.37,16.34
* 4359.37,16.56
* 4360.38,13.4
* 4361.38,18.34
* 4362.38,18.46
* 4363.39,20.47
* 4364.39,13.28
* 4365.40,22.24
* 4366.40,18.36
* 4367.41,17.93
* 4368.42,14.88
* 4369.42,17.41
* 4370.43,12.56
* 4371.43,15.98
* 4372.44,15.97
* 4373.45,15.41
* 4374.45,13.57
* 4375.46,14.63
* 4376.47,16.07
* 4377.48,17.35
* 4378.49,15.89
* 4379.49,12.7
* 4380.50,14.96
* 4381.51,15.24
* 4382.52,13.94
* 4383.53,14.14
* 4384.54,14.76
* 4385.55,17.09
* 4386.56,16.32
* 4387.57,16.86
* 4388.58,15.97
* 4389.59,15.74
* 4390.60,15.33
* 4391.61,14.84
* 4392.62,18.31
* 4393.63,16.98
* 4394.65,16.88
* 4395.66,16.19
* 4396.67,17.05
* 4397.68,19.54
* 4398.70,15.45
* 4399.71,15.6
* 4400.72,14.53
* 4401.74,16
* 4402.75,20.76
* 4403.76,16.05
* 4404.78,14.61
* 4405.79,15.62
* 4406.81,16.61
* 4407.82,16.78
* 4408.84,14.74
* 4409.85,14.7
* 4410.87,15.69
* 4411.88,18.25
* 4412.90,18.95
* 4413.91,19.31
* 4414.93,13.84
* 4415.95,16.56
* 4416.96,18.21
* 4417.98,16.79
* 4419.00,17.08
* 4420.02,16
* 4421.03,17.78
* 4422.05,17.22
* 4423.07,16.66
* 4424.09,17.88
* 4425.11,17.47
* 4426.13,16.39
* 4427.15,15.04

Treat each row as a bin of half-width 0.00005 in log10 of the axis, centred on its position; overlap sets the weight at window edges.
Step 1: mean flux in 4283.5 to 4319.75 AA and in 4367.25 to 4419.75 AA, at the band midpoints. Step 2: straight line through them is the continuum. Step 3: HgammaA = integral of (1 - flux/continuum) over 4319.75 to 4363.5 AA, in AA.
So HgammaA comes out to -0.8 AA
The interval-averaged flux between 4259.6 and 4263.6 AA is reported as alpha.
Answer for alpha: 15.3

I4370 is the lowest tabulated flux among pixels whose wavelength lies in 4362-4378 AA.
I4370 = 12.56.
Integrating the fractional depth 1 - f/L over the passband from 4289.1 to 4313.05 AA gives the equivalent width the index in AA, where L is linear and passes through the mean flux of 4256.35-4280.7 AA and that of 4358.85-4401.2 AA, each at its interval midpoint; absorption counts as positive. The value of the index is 3.6 AA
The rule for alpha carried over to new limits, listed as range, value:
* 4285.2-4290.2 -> 14.4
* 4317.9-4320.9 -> 18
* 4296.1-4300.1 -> 13.8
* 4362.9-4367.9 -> 18.5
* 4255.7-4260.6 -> 16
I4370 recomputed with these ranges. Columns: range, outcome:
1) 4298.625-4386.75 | 8.377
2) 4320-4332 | 10.72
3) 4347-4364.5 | 12.43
